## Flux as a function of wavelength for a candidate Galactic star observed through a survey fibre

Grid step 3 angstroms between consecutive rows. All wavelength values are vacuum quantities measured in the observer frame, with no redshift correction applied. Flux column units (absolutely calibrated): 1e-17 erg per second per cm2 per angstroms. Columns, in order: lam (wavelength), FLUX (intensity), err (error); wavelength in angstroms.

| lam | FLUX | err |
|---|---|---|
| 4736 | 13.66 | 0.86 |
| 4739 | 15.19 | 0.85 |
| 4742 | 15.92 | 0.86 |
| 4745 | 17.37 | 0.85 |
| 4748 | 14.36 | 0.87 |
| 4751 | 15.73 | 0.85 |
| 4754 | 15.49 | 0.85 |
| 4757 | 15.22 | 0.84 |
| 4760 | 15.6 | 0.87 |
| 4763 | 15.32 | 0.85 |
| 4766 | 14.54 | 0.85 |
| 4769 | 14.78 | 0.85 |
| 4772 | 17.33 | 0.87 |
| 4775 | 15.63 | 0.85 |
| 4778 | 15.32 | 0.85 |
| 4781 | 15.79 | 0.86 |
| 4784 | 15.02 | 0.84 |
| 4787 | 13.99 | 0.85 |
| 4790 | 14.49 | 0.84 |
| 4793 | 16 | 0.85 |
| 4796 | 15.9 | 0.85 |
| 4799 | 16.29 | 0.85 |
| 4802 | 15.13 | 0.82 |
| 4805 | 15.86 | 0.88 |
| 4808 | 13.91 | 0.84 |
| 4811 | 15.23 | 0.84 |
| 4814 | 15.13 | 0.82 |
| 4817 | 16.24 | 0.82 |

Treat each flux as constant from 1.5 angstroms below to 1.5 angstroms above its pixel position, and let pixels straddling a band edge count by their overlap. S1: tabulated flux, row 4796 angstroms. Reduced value 15.9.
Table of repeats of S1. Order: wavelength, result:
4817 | 16.24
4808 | 13.91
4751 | 15.73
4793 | 16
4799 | 16.29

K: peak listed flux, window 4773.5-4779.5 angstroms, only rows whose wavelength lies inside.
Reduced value 15.63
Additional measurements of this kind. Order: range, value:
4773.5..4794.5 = 16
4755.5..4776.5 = 17.33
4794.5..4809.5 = 16.29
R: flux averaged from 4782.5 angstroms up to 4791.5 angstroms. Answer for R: 14.5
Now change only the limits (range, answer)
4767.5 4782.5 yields 15.8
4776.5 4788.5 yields 15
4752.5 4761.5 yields 15.4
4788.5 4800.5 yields 15.7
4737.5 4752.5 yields 15.7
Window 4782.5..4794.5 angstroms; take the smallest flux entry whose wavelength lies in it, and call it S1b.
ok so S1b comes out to 13.99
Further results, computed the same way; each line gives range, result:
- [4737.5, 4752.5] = 14.36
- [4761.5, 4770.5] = 14.54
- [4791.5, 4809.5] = 13.91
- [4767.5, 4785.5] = 14.78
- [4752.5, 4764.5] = 15.22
